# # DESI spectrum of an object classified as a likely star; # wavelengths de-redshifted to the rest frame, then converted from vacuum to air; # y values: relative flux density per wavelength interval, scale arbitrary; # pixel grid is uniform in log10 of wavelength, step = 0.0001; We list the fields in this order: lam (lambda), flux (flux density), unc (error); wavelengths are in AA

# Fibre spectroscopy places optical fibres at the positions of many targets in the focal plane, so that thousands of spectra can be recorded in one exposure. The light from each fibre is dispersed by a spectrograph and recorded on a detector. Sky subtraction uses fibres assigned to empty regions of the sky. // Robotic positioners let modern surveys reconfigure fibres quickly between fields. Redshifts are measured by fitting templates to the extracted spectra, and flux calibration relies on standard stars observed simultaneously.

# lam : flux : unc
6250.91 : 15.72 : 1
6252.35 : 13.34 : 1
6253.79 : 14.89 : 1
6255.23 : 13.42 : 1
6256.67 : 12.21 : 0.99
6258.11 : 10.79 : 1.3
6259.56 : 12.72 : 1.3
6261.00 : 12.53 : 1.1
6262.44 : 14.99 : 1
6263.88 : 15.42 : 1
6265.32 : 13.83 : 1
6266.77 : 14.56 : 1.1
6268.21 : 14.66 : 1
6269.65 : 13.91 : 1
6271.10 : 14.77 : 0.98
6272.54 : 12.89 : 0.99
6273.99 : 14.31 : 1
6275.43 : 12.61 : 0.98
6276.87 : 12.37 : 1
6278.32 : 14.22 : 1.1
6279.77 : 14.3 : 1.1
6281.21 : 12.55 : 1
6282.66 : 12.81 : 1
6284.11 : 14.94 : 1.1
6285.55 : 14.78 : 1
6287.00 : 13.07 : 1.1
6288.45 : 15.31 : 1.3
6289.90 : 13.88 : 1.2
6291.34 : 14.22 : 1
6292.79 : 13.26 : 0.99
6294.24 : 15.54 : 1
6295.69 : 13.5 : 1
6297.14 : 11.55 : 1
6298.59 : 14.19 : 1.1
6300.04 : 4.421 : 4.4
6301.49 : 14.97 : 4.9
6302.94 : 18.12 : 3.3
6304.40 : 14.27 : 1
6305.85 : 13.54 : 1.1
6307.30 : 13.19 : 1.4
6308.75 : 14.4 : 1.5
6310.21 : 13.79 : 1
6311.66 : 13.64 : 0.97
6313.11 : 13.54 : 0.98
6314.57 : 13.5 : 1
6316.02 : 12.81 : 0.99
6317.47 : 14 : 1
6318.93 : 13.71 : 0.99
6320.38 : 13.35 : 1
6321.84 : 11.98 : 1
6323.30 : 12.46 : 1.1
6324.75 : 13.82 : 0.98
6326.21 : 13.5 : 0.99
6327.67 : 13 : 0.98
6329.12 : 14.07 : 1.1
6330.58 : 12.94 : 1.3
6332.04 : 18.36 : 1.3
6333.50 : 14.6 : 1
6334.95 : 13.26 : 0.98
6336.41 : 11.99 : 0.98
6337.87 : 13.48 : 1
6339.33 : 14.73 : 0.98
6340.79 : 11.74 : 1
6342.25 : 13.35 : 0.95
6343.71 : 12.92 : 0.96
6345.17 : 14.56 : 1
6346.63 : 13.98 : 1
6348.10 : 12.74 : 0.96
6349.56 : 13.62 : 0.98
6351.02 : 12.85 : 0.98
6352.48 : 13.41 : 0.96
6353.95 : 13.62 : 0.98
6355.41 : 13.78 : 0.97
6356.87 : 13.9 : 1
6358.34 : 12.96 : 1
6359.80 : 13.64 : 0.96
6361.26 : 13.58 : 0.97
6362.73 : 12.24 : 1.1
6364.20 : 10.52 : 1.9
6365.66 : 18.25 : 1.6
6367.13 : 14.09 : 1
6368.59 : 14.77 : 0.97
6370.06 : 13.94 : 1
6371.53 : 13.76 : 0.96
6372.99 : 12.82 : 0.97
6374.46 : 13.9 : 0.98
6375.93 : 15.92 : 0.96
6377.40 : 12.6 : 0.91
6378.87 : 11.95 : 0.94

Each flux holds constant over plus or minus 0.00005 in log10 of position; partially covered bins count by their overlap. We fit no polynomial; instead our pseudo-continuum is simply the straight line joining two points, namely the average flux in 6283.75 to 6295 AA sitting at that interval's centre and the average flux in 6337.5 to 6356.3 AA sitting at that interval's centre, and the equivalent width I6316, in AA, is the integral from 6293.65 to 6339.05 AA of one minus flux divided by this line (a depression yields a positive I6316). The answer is 1.3 AA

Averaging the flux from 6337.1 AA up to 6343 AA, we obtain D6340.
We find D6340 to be 13.3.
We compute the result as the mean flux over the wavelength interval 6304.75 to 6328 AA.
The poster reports 13.4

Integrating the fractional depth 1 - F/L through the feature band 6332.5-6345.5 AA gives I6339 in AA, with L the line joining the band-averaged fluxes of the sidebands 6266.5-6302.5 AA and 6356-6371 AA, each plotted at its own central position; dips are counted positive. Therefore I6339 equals 0.2 AA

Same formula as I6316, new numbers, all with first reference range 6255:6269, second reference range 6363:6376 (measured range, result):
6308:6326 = 0.49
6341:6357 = 0.58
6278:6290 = -0.31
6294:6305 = 0.40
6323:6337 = 0.00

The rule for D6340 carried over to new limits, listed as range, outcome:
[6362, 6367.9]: 13.8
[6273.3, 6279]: 13.4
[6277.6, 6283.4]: 13.5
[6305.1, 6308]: 13.4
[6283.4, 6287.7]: 14.3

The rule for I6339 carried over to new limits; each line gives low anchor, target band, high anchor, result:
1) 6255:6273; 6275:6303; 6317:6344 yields 0.3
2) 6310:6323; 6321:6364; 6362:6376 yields 0.5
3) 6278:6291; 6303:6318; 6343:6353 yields -0.1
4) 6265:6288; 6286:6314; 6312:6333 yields 0.2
